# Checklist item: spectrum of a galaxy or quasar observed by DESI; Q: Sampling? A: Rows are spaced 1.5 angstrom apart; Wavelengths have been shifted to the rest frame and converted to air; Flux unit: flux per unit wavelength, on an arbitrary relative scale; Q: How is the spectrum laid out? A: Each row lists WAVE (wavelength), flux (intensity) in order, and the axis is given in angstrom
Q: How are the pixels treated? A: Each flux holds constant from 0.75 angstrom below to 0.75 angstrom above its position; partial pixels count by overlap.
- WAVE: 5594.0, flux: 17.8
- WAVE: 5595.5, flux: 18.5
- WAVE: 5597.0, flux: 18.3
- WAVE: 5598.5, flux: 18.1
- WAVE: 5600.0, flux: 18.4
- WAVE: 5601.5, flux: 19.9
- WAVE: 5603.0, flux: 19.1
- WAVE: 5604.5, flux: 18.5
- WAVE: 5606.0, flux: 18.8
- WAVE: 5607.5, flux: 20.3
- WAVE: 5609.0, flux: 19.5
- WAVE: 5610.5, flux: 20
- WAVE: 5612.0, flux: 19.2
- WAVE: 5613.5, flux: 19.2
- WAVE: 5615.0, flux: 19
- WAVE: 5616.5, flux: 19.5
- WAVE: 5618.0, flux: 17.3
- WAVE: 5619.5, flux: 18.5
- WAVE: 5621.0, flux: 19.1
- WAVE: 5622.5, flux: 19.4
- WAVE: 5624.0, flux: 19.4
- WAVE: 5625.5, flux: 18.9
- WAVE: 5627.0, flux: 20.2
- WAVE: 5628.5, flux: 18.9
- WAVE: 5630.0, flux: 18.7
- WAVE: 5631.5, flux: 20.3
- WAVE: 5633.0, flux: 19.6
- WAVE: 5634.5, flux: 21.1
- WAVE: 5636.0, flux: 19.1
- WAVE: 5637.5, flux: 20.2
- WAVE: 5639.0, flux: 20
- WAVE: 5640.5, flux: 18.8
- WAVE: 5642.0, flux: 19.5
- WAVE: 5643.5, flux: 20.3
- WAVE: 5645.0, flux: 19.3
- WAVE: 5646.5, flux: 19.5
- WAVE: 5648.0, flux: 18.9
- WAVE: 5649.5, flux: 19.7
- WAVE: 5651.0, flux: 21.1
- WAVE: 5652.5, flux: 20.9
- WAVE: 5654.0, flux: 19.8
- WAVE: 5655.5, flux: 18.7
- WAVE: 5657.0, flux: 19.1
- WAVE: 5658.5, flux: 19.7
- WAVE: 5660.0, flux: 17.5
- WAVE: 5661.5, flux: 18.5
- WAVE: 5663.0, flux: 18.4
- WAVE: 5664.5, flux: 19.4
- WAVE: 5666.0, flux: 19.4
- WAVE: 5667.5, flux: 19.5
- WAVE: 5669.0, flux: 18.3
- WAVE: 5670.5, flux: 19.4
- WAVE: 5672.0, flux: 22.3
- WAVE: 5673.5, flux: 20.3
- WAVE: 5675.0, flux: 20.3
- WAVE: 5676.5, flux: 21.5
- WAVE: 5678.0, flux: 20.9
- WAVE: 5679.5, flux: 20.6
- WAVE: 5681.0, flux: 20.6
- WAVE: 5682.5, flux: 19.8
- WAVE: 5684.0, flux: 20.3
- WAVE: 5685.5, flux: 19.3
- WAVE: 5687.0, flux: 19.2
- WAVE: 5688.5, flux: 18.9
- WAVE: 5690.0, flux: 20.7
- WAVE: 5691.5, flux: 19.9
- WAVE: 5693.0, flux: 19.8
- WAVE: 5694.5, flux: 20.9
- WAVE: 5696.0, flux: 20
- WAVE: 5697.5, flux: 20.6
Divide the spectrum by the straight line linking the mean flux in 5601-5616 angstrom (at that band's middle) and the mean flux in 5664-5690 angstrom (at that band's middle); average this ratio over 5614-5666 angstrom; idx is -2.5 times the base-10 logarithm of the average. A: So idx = 0.016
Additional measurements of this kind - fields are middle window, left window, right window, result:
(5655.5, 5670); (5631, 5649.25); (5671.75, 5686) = 0.07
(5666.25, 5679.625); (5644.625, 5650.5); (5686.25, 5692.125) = -0.04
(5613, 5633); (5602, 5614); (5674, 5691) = 0.02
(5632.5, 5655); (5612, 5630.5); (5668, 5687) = -0.02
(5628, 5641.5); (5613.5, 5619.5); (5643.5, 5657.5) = -0.02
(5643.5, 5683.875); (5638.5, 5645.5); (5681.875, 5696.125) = 0.00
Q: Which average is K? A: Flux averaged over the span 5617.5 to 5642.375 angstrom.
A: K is 19.4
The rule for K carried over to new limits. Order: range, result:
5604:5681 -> 19.5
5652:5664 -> 19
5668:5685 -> 20.4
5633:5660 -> 19.7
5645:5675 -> 19.5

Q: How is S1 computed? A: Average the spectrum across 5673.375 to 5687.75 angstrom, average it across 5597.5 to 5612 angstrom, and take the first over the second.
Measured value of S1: 1.06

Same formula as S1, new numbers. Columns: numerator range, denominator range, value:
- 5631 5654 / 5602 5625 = 1.04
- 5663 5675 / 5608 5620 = 1.04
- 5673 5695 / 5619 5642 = 1.04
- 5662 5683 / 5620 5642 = 1.03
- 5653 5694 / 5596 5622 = 1.04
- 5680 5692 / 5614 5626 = 1.05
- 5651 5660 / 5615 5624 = 1.04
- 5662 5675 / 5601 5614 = 1.01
